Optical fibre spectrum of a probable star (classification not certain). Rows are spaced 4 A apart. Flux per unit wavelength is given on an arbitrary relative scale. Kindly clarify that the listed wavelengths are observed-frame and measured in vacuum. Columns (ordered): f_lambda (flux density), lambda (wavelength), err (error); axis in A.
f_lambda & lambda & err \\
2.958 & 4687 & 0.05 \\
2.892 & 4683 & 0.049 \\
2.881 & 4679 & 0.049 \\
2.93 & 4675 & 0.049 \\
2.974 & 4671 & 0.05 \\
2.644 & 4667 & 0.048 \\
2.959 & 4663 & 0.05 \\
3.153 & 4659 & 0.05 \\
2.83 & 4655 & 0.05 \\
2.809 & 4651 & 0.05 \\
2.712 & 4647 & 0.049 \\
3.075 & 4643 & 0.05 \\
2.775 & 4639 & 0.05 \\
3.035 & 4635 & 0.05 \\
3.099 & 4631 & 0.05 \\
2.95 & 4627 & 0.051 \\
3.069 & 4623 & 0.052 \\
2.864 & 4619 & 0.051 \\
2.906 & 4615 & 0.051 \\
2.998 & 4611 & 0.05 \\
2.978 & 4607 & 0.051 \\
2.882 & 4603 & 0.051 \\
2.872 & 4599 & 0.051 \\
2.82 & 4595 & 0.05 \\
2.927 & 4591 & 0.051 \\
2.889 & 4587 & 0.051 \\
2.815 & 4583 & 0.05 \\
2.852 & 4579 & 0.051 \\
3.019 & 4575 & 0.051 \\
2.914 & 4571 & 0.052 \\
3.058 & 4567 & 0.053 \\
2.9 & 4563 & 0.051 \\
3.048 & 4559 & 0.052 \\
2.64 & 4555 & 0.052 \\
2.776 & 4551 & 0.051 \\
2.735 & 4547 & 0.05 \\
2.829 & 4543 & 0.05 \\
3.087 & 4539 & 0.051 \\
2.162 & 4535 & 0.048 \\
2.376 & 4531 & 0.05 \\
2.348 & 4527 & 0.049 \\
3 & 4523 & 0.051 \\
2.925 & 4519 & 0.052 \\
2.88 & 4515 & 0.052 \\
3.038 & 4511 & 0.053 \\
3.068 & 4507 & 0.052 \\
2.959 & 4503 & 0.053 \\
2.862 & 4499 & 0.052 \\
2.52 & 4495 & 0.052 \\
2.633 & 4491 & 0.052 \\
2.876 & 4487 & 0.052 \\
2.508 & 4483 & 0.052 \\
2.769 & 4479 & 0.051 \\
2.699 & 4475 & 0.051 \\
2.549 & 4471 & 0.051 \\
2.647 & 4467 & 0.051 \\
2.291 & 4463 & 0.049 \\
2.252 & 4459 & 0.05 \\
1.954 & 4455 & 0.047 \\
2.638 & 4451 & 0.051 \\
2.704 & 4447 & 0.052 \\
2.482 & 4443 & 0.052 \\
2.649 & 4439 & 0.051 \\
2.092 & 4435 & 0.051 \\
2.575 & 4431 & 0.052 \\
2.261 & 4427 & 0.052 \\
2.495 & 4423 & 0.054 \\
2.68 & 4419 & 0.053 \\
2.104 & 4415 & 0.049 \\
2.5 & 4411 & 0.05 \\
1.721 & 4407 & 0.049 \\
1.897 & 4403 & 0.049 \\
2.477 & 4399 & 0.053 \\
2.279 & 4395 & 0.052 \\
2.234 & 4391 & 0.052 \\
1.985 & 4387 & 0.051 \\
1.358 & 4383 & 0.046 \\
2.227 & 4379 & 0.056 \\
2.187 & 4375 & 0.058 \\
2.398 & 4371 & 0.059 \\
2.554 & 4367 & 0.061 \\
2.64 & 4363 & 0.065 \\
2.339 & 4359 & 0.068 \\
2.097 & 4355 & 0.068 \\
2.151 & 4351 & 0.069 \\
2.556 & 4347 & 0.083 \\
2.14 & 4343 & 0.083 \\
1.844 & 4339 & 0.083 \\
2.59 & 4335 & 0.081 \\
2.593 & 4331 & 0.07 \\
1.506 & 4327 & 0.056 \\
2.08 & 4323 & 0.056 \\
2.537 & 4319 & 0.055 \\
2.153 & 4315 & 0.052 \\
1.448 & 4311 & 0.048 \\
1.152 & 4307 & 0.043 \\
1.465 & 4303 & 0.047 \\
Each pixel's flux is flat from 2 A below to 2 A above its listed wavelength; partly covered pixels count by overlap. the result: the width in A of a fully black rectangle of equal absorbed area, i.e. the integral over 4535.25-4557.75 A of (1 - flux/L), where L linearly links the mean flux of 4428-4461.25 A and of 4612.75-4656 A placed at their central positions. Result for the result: -0.7 A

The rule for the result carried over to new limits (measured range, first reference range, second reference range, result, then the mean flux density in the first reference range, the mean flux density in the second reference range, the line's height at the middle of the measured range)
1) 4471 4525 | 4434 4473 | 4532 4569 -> -4.5 A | 2.43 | 2.79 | 2.6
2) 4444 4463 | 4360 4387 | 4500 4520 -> 2.0 A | 2.21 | 2.97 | 2.66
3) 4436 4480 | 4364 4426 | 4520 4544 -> -1.6 A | 2.21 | 2.64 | 2.41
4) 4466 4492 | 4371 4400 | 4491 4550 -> -1.1 A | 2.11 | 2.77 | 2.57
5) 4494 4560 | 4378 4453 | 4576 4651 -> -3.6 A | 2.28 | 2.92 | 2.64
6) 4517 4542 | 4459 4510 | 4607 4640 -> 1.1 A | 2.69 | 2.97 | 2.78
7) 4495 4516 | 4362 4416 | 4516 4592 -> -2.4 A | 2.18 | 2.8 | 2.62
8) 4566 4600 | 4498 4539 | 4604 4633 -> 0.0 A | 2.78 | 2.98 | 2.91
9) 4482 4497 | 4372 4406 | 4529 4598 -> -0.8 A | 2.08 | 2.82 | 2.5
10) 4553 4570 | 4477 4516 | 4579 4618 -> -0.3 A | 2.81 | 2.9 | 2.86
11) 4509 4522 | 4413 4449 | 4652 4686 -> -1.7 A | 2.45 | 2.91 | 2.61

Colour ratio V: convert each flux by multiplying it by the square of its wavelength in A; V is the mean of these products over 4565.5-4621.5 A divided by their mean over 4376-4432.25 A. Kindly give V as 1.4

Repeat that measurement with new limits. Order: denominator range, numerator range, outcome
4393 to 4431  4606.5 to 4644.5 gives 1.43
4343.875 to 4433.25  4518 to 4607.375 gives 1.35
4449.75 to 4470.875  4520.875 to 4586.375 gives 1.23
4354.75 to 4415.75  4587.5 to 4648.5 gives 1.48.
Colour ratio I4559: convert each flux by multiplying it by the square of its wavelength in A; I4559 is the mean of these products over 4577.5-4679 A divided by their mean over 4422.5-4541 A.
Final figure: 1.19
